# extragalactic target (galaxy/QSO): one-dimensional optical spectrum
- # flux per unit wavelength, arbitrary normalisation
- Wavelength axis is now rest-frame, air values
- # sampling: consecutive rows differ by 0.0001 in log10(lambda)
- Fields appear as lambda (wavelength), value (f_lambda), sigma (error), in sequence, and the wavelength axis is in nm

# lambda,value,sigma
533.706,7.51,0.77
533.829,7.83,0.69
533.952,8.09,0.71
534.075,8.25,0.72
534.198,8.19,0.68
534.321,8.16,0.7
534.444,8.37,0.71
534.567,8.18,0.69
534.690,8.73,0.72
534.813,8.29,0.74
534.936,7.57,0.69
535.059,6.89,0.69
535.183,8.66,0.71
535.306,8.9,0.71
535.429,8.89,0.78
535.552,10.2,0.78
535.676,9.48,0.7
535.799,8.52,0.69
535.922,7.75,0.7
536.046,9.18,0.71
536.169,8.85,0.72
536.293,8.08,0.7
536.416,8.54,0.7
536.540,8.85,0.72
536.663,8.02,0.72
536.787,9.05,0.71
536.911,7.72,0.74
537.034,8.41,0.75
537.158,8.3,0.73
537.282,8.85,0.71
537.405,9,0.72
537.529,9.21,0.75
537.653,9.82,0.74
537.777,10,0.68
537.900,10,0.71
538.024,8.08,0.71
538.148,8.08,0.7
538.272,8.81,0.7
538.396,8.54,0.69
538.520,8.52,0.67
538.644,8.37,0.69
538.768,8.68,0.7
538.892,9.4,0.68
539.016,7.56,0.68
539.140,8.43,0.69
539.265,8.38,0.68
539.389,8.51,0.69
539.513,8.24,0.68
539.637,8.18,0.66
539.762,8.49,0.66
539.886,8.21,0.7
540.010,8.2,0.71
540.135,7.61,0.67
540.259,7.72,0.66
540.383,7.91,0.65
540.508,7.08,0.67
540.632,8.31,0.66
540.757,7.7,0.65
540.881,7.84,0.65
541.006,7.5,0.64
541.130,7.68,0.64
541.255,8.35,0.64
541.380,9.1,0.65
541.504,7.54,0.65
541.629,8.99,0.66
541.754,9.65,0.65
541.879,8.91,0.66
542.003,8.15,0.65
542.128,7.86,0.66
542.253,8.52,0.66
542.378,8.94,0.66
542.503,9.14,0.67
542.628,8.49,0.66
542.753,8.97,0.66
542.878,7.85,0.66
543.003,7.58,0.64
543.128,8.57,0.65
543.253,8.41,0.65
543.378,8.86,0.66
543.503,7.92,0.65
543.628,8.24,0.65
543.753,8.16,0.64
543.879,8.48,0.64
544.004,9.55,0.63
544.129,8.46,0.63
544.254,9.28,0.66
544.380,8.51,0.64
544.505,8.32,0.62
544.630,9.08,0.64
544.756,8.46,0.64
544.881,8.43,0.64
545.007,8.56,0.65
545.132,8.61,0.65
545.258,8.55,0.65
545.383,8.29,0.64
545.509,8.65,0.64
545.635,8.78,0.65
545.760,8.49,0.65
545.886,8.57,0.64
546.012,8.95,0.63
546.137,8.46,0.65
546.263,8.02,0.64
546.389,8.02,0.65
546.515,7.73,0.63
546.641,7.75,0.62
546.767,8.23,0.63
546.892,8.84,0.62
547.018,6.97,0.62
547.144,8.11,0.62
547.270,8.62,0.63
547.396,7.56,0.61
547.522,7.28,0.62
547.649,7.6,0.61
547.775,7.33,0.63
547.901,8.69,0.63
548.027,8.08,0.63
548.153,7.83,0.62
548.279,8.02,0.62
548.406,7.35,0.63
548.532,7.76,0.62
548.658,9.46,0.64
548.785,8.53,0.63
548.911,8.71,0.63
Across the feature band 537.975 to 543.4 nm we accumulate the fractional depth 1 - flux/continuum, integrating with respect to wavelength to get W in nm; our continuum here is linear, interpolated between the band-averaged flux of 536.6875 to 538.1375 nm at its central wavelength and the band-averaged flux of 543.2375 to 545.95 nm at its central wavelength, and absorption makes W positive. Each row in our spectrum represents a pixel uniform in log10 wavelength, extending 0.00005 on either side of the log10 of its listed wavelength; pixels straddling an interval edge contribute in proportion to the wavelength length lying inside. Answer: 0.27 nm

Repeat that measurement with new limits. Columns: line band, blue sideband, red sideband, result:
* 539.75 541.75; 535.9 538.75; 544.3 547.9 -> 0.113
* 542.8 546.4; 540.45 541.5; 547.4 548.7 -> -0.265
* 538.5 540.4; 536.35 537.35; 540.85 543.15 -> 0.036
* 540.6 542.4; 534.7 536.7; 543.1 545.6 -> 0.051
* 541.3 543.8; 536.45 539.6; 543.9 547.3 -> 0.014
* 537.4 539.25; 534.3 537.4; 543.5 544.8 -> -0.059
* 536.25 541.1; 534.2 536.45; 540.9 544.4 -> 0.048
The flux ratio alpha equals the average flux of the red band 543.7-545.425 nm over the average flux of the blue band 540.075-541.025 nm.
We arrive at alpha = 1.12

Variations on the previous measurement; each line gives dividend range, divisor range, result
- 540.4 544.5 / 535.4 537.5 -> 0.96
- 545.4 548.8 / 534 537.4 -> 0.96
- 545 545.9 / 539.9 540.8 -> 1.10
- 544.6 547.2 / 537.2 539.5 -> 0.95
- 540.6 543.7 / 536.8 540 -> 0.97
